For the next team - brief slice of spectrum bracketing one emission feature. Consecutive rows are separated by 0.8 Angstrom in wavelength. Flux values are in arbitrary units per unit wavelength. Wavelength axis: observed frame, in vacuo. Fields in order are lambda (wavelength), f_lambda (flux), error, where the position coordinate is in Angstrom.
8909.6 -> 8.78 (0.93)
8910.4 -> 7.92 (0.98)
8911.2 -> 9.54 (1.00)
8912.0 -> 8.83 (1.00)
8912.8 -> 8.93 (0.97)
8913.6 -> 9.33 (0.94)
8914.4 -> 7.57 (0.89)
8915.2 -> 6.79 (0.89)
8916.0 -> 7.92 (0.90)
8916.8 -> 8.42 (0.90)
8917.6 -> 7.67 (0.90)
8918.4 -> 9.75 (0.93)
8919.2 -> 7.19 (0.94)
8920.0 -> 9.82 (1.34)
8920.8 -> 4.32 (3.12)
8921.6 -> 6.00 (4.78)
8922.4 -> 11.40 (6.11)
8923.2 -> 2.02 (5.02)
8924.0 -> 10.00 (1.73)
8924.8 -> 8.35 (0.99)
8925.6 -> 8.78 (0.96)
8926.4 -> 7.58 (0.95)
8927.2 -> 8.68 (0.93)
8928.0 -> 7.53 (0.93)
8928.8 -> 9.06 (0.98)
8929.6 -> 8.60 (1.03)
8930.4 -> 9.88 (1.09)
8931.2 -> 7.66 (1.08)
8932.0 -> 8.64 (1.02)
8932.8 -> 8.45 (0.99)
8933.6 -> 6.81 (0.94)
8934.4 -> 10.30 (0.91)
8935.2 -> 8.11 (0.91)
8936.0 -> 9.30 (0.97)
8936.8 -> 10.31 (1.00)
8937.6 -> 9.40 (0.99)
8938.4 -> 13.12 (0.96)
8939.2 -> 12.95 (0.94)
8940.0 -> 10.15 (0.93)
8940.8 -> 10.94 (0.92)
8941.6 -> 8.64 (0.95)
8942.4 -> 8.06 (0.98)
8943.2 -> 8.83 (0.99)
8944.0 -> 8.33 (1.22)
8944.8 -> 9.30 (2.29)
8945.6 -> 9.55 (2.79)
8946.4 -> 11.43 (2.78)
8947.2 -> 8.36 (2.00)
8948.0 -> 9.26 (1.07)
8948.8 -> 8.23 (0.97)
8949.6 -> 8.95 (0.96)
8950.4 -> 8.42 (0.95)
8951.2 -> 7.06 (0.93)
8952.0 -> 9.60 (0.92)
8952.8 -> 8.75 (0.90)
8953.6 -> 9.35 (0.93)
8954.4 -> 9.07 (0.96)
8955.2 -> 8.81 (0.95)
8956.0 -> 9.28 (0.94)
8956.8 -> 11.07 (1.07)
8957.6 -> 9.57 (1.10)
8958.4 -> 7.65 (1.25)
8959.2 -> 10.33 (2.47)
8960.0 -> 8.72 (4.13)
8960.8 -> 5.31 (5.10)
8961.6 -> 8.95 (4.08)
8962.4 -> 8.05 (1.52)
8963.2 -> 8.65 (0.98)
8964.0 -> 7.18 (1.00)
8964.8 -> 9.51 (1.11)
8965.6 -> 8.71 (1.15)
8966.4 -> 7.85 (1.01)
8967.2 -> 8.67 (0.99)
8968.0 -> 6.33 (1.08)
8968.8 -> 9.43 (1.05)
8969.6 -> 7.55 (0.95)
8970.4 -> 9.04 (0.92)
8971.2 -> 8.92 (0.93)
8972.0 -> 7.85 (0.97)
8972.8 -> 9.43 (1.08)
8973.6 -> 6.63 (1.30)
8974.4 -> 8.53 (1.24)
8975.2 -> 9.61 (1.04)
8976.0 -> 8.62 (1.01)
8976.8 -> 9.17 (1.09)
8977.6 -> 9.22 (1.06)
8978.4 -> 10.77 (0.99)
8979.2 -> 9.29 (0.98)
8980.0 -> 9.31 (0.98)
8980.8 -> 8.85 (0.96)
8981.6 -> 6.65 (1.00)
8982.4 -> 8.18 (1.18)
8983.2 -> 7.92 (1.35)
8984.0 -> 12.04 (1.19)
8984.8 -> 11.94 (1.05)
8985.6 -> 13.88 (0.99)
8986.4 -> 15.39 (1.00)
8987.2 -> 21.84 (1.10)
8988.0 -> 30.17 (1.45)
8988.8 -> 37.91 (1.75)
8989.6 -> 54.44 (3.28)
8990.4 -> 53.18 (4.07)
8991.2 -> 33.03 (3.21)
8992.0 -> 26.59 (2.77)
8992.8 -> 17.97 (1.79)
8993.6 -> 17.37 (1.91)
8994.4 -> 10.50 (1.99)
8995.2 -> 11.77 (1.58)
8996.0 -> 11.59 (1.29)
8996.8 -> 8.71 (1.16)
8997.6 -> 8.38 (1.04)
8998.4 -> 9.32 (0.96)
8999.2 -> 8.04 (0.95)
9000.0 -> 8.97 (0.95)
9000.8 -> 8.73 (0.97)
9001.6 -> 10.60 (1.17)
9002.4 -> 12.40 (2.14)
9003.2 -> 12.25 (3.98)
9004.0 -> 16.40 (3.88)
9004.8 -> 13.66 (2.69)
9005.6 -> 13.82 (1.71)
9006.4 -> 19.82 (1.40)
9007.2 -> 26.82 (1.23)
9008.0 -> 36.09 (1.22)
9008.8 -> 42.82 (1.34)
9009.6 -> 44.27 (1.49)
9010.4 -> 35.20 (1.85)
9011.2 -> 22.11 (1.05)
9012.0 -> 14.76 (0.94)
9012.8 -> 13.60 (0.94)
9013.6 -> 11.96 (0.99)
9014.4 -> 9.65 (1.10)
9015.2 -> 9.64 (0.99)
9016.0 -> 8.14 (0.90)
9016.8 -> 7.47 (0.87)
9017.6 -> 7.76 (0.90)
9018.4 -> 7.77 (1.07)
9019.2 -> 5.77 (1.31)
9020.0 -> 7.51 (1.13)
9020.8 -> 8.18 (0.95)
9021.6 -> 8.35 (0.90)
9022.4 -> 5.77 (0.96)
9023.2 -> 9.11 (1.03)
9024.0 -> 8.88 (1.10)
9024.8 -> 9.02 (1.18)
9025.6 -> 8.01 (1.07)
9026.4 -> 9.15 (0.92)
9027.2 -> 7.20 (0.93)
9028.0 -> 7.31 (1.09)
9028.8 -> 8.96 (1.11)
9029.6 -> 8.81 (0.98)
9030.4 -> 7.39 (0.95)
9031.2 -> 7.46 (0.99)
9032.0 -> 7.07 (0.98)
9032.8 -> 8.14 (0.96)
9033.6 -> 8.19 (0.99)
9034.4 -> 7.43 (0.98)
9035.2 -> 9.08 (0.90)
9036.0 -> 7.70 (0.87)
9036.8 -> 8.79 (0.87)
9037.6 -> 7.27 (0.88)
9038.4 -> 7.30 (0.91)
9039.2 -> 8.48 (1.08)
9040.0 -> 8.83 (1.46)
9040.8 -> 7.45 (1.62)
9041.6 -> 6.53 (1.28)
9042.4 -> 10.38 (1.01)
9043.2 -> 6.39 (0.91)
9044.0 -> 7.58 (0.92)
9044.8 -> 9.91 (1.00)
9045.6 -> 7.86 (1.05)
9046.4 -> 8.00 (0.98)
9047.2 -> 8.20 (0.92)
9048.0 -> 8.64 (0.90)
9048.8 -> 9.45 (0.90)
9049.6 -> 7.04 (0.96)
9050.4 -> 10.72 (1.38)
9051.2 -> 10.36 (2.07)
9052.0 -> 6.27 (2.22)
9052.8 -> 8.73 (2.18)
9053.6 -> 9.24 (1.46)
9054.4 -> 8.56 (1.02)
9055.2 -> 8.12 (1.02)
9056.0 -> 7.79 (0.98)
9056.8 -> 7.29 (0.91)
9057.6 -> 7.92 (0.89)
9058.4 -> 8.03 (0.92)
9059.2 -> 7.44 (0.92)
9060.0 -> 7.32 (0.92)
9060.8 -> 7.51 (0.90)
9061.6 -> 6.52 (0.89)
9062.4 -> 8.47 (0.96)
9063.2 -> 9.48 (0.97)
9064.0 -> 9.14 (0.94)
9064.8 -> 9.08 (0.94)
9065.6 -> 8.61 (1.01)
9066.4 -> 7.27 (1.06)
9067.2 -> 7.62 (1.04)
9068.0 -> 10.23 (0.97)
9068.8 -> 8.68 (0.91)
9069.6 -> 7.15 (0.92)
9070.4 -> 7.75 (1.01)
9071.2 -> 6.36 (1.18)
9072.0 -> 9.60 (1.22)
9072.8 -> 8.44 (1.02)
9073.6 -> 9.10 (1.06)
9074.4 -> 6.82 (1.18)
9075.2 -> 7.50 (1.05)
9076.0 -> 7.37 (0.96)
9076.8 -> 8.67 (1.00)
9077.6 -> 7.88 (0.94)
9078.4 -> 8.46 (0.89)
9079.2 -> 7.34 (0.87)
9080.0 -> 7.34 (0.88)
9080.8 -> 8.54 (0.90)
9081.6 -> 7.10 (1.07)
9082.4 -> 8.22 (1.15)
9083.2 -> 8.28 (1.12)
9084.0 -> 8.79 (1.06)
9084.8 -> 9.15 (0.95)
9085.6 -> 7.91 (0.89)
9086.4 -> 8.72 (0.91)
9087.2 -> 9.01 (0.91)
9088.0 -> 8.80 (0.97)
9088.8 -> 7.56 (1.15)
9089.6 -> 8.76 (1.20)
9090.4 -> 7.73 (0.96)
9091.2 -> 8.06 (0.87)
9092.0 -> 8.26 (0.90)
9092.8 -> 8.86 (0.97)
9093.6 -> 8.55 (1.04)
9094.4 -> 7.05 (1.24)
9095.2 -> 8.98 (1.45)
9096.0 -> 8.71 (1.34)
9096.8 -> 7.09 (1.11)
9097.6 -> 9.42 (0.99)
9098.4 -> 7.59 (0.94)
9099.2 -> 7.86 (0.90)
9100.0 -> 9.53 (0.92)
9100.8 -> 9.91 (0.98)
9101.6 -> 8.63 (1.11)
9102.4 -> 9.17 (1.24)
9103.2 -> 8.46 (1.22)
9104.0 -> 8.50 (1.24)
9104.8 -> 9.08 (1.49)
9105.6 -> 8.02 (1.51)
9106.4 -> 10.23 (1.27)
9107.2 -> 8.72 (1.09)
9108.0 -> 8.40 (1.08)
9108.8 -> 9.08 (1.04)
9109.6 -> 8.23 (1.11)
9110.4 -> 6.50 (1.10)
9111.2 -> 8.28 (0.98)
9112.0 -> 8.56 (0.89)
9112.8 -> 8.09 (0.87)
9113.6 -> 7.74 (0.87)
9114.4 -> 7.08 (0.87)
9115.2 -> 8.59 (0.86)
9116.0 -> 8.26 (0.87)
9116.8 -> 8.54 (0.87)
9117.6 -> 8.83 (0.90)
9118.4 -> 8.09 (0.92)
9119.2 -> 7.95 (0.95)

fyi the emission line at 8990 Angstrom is [S II]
